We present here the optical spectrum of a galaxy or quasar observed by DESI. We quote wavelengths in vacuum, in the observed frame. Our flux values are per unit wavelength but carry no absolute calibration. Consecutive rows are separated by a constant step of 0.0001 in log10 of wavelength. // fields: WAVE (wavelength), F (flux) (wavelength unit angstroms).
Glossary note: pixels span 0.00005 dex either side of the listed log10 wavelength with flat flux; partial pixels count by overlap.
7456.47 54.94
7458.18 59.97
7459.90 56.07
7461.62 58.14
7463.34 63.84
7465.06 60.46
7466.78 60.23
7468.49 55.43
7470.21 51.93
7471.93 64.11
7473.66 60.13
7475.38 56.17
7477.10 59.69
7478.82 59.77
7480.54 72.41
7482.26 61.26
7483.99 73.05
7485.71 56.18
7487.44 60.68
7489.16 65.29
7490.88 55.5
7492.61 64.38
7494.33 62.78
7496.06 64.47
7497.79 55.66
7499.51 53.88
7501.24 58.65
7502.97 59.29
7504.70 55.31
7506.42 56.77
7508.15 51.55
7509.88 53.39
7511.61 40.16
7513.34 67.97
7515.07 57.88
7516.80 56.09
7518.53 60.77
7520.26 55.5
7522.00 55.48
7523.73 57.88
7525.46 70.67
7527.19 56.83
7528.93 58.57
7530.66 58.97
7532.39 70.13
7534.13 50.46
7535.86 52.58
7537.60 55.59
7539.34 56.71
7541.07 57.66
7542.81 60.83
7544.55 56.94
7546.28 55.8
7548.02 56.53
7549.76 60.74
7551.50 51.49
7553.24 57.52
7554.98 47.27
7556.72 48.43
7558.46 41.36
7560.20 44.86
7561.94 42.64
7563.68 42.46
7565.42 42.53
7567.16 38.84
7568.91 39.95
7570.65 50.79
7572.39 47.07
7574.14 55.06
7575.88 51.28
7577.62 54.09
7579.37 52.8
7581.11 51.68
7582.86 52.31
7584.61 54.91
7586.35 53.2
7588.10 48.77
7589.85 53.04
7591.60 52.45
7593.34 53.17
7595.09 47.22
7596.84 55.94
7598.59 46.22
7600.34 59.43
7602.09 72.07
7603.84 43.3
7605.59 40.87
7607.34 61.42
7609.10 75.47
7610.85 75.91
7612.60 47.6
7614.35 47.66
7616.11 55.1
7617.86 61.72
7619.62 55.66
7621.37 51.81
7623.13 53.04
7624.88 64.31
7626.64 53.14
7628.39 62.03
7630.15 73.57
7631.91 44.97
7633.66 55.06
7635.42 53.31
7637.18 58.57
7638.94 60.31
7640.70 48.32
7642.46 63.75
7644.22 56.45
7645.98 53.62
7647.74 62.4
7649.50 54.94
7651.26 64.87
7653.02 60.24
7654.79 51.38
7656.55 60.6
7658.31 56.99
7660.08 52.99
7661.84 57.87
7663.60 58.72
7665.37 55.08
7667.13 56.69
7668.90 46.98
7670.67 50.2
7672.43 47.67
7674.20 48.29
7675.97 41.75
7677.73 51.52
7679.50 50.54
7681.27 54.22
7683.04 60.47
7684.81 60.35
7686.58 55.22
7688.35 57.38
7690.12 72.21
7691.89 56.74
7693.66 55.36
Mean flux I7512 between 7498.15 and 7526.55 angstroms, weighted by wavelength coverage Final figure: 56.9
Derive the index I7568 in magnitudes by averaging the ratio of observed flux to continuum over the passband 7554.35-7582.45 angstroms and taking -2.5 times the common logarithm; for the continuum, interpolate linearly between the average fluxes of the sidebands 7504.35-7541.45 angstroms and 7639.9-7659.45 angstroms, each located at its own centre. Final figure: 0.21 mag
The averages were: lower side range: 57.2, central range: 47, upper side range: 57.6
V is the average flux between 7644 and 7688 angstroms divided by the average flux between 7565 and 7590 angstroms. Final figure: 1.10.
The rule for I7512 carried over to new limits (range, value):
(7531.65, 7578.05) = 51.4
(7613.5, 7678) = 55.5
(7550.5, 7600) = 49.3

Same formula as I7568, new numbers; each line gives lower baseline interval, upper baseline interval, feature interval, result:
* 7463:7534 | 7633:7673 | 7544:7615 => 0.111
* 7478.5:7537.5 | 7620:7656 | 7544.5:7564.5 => 0.164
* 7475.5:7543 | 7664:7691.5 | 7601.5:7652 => -0.039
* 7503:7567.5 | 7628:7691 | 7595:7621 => -0.023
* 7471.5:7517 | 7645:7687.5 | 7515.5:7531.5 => -0.007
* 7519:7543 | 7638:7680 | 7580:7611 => 0.031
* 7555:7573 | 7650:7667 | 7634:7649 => -0.035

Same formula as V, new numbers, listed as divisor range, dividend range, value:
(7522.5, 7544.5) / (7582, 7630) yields 0.95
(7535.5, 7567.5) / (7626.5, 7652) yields 1.13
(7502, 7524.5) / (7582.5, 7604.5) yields 0.95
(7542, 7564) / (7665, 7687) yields 1.01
